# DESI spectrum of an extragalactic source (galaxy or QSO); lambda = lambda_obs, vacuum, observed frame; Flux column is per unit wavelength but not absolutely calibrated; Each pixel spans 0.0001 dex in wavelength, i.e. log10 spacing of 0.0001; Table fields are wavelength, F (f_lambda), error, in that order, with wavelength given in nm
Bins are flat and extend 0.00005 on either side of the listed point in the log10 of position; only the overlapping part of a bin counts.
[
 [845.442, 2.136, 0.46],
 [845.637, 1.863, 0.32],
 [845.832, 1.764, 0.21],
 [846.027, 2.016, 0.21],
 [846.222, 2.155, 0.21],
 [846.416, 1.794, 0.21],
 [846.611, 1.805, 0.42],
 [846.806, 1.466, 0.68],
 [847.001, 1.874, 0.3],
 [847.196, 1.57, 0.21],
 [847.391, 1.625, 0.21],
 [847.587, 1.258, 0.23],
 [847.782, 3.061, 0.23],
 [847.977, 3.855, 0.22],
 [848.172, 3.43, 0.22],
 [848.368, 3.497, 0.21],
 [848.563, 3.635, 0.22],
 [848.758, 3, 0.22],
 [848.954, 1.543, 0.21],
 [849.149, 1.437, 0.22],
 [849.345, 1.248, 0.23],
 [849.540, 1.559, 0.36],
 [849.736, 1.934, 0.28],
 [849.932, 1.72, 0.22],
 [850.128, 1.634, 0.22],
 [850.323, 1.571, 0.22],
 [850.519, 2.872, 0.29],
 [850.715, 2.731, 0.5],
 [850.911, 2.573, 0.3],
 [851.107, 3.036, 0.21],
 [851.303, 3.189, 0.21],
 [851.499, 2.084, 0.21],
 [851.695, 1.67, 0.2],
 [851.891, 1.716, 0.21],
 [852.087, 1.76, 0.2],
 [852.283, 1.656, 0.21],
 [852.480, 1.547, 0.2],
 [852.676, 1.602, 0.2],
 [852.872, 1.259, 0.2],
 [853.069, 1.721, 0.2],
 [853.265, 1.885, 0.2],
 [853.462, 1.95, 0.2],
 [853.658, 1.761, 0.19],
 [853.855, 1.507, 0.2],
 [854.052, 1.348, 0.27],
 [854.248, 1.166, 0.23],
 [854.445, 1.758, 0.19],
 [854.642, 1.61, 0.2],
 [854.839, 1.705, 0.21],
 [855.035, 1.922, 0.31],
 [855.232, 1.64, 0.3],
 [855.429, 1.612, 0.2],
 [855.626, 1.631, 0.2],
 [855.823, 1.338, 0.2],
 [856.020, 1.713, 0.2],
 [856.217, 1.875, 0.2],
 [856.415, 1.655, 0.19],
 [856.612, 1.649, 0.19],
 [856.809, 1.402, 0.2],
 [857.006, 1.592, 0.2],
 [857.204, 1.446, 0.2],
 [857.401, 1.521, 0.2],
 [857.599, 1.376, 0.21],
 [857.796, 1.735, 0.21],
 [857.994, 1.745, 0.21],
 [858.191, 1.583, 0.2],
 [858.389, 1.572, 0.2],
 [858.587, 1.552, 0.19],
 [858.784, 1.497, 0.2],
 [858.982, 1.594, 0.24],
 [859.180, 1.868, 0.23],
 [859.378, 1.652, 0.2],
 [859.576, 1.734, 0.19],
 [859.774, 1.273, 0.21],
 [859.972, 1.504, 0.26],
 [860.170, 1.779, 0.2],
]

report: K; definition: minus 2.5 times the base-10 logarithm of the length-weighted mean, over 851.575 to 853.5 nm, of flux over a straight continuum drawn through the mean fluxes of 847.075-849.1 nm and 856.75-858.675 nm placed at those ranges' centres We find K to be 0.26 mag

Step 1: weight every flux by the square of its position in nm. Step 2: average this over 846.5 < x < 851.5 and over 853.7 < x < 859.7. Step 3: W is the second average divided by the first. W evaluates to 0.71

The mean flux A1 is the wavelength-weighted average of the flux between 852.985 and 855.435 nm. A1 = 1.66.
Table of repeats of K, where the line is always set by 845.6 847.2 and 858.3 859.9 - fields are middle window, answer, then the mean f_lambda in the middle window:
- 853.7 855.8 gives 0.06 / 1.59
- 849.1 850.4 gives 0.11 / 1.59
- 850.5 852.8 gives -0.25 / 2.17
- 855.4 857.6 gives 0.04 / 1.57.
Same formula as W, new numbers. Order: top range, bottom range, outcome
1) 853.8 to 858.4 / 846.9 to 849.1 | 0.63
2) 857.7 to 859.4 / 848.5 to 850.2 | 0.87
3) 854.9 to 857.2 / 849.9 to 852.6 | 0.77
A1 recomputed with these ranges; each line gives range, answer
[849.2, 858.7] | 1.75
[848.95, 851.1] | 1.96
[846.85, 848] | 2.07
